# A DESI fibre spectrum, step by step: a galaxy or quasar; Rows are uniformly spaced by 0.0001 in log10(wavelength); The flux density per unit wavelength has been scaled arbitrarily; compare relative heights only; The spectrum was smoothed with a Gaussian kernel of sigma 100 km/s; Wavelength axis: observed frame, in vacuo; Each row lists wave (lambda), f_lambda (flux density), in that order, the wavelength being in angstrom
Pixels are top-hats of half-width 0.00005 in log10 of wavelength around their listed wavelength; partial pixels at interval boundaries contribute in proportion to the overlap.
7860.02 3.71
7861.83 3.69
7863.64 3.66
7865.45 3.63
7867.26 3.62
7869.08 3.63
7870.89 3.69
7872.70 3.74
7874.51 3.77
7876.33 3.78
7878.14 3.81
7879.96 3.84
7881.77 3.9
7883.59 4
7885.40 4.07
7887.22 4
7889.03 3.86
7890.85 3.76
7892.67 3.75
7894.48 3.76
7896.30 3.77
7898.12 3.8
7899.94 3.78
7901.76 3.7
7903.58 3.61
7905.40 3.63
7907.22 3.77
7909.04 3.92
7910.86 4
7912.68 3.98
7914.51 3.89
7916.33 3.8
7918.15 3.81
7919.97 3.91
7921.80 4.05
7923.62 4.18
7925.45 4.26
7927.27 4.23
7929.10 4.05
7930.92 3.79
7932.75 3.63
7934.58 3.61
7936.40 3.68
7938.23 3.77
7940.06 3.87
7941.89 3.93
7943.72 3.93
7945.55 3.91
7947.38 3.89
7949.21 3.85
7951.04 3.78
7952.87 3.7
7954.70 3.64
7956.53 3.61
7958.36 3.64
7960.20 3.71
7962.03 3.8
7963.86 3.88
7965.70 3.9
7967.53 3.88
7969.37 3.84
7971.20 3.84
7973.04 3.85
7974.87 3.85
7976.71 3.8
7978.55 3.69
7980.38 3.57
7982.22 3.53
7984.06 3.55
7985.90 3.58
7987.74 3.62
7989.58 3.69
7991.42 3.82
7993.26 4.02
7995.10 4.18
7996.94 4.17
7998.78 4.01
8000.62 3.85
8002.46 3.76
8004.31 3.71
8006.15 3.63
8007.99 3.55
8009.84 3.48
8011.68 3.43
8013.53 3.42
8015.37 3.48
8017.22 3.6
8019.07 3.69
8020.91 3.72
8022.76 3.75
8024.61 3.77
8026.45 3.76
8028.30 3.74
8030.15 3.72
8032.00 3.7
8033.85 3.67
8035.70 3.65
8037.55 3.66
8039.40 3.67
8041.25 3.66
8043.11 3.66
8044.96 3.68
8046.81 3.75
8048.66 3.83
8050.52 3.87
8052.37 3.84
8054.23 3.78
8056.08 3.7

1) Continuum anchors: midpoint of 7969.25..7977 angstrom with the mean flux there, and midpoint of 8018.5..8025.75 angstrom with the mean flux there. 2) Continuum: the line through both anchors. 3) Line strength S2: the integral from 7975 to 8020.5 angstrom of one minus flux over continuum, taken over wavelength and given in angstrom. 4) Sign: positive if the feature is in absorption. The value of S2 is 1.0 angstrom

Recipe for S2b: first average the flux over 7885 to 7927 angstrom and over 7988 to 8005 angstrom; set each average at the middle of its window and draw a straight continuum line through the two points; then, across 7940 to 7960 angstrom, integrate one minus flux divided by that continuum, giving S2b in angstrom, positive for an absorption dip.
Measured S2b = 0.5 angstrom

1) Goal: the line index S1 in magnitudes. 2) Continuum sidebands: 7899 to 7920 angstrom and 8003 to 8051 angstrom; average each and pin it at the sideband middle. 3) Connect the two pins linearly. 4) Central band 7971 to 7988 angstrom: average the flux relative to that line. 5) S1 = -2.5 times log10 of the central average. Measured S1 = 0.01 mag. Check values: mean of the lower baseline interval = 3.81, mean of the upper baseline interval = 3.66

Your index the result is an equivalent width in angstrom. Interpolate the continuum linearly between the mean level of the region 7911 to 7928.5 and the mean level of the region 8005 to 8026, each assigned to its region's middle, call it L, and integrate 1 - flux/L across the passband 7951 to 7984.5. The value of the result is 0.6 angstrom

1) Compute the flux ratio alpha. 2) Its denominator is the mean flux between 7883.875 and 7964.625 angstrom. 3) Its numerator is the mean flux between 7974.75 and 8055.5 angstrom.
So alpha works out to 0.97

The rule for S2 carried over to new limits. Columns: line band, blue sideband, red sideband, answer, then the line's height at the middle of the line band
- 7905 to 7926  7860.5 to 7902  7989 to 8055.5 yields -0.9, 3.77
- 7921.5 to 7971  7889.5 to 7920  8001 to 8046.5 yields -1.3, 3.75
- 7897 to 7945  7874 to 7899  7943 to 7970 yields -0.6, 3.82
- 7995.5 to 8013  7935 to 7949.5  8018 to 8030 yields 0.1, 3.76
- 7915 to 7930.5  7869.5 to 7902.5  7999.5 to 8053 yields -1.0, 3.78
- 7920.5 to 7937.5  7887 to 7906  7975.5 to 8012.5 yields -0.9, 3.75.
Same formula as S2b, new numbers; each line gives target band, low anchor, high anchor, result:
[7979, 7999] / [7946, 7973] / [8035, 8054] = -0.10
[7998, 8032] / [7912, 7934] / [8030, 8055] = 0.97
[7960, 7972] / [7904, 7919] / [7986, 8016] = -0.20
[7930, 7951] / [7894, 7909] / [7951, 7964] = -0.50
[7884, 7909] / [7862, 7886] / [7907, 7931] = 0.52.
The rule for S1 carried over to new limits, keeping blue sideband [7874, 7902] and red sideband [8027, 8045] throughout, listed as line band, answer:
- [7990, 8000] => -0.08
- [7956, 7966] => 0.00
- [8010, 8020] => 0.05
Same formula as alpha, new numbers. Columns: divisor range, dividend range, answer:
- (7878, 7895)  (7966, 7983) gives 0.97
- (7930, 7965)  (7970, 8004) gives 1.01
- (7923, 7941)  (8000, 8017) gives 0.92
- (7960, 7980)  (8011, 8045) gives 0.96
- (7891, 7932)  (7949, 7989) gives 0.96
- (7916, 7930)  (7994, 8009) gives 0.95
